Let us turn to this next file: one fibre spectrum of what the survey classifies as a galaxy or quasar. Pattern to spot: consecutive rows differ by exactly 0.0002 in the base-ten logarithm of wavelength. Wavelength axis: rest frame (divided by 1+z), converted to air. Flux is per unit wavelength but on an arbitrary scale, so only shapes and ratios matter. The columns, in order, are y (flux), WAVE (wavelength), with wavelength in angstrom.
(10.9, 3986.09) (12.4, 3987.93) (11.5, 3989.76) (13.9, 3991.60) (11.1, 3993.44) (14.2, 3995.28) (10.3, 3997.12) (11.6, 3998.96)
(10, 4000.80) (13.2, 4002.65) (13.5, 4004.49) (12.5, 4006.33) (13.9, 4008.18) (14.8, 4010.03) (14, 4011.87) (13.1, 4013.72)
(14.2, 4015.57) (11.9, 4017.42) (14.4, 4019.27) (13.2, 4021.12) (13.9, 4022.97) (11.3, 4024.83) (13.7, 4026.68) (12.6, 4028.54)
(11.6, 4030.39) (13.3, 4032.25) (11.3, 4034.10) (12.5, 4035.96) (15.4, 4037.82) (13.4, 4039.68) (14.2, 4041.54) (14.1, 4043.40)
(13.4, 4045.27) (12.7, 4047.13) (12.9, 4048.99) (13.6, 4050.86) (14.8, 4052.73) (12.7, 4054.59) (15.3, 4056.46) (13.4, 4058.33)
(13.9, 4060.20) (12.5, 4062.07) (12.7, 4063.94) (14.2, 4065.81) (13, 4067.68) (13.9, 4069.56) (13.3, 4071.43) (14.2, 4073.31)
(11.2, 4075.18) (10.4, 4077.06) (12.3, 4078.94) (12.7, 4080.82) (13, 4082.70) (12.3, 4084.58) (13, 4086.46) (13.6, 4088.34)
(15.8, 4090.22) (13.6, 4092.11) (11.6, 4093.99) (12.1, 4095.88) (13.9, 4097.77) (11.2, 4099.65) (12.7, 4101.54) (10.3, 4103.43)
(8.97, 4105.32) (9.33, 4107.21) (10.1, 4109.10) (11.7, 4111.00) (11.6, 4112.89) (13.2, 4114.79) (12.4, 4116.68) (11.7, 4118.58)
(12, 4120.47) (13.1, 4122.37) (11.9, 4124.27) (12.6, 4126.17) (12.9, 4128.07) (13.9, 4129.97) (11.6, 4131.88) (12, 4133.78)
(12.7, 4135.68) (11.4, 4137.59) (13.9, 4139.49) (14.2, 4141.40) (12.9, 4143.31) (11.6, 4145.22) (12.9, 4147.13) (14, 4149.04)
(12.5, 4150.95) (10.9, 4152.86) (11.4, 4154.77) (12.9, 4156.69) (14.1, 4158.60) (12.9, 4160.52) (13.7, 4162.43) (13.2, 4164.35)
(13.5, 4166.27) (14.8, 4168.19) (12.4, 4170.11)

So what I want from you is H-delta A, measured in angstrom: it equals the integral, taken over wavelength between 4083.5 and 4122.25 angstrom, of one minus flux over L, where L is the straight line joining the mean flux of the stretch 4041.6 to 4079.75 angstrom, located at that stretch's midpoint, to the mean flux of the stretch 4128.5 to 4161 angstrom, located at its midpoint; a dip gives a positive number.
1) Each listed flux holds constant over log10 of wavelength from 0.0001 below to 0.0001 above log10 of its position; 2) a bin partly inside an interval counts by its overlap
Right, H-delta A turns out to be 2.7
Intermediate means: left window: 13.2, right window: 12.7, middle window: 12.1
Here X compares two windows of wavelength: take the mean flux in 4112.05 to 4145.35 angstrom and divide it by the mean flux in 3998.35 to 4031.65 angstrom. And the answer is 1.0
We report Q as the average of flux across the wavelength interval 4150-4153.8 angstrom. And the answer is 11.7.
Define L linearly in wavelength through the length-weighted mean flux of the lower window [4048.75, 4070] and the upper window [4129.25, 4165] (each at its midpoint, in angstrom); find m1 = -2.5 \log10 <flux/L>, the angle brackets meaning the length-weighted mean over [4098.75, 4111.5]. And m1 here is 0.238 mag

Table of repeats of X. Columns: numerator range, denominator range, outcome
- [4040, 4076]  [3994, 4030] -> 1.04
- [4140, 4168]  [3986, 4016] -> 1.02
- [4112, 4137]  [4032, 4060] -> 0.92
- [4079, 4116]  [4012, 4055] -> 0.92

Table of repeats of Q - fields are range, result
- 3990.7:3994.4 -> 12.5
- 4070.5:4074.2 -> 13.7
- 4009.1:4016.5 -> 14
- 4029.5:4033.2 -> 12.5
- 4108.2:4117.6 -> 11.8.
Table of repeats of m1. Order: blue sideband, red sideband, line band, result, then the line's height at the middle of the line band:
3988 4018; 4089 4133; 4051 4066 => -0.10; 12.4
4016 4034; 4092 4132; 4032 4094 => -0.07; 12.4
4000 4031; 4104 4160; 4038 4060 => -0.08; 12.8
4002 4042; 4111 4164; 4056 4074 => -0.05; 13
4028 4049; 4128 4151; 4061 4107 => 0.04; 13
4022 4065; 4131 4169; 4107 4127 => 0.10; 13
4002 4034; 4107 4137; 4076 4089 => 0.01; 12.5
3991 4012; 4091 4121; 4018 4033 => -0.04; 12.5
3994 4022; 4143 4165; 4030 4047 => -0.03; 12.9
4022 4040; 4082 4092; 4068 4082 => 0.07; 13.4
